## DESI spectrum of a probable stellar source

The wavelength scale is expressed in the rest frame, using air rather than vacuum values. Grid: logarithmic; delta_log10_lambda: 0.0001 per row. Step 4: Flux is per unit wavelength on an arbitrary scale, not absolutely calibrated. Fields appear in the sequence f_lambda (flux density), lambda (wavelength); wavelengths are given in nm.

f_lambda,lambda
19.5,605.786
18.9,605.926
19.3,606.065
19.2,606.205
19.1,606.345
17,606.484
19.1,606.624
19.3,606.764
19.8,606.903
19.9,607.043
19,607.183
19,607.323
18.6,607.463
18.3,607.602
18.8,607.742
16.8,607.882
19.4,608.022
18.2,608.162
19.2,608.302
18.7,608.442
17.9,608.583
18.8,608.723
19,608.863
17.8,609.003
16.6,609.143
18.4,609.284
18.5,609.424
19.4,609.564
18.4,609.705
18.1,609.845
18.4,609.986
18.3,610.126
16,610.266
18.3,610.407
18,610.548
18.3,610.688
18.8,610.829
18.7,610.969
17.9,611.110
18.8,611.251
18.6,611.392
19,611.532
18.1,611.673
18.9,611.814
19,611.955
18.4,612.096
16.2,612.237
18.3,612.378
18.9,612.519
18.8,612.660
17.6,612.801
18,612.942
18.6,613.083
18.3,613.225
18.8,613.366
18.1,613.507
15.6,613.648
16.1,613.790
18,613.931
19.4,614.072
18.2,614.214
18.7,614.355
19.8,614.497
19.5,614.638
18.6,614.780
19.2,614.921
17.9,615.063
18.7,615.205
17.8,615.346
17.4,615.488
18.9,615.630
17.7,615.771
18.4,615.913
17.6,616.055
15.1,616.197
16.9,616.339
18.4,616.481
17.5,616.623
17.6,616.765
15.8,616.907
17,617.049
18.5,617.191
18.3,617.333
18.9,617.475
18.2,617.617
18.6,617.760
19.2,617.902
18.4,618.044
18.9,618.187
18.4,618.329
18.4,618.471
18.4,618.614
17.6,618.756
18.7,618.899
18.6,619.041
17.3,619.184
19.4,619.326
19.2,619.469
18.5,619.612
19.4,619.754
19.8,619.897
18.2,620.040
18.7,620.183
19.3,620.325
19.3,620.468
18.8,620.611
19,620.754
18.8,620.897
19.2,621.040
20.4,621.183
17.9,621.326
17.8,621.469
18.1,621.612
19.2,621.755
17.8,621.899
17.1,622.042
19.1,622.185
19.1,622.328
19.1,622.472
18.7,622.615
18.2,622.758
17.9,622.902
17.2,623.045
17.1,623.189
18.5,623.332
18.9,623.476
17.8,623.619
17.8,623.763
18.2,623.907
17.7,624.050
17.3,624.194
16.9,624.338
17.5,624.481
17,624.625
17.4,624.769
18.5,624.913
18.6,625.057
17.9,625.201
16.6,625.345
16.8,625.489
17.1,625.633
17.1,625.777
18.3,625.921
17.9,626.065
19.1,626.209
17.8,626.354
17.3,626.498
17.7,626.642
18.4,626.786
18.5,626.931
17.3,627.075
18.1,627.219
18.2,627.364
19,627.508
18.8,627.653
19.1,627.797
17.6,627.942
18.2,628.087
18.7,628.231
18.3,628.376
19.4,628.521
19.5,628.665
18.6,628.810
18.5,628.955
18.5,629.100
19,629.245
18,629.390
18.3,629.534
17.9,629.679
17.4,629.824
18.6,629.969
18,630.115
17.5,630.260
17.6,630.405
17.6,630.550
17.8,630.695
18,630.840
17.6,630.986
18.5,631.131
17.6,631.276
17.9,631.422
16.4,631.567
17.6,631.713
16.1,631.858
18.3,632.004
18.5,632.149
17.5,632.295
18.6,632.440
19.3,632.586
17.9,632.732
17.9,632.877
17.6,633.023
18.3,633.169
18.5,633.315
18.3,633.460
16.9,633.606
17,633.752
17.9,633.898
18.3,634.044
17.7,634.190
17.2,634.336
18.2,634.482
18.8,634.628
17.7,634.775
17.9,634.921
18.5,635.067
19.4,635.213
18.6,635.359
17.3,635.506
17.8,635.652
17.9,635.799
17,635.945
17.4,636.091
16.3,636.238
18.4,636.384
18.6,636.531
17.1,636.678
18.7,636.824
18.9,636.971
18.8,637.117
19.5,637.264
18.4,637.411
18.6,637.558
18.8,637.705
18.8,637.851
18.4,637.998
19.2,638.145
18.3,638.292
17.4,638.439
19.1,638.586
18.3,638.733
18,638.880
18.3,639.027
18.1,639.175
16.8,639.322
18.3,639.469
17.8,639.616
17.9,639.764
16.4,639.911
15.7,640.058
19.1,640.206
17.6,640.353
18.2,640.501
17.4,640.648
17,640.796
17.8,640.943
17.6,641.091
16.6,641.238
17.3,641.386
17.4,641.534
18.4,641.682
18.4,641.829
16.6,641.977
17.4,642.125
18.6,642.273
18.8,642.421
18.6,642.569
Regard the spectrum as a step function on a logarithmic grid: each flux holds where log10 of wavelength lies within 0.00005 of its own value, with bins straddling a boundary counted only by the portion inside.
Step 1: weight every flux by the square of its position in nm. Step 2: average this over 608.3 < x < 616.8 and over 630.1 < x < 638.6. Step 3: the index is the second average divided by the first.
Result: 1.1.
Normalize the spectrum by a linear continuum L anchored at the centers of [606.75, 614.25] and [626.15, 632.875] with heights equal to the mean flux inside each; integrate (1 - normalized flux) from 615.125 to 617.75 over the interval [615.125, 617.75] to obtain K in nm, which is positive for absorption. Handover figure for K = 0.078 nm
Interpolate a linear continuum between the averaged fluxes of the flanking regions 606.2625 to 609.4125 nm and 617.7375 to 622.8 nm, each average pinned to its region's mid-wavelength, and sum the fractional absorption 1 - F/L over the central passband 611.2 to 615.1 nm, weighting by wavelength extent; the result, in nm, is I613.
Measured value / 0.06 nm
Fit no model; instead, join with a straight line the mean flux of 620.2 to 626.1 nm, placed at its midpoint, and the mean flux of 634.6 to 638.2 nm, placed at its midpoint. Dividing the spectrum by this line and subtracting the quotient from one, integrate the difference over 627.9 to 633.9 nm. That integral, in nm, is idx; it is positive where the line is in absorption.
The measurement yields 0.06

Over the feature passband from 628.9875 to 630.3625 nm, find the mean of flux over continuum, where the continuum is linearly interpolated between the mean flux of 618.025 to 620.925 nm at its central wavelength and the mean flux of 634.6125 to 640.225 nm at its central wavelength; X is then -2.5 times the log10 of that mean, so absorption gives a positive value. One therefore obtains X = 0.01 mag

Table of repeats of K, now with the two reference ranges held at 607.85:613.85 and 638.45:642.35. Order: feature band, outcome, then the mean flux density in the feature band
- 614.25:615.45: -0.04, 18.7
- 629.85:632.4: 0.02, 17.7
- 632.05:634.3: -0.02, 18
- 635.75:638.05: -0.06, 18.2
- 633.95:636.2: -0.02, 18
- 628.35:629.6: -0.06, 18.7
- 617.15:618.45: -0.04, 18.6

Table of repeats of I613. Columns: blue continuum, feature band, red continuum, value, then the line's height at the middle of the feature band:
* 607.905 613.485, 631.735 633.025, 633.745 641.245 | 0.01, 18.1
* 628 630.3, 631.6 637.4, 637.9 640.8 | 0.04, 18.1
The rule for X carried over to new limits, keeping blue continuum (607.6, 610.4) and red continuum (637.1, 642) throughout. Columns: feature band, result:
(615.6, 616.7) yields 0.04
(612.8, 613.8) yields 0.03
